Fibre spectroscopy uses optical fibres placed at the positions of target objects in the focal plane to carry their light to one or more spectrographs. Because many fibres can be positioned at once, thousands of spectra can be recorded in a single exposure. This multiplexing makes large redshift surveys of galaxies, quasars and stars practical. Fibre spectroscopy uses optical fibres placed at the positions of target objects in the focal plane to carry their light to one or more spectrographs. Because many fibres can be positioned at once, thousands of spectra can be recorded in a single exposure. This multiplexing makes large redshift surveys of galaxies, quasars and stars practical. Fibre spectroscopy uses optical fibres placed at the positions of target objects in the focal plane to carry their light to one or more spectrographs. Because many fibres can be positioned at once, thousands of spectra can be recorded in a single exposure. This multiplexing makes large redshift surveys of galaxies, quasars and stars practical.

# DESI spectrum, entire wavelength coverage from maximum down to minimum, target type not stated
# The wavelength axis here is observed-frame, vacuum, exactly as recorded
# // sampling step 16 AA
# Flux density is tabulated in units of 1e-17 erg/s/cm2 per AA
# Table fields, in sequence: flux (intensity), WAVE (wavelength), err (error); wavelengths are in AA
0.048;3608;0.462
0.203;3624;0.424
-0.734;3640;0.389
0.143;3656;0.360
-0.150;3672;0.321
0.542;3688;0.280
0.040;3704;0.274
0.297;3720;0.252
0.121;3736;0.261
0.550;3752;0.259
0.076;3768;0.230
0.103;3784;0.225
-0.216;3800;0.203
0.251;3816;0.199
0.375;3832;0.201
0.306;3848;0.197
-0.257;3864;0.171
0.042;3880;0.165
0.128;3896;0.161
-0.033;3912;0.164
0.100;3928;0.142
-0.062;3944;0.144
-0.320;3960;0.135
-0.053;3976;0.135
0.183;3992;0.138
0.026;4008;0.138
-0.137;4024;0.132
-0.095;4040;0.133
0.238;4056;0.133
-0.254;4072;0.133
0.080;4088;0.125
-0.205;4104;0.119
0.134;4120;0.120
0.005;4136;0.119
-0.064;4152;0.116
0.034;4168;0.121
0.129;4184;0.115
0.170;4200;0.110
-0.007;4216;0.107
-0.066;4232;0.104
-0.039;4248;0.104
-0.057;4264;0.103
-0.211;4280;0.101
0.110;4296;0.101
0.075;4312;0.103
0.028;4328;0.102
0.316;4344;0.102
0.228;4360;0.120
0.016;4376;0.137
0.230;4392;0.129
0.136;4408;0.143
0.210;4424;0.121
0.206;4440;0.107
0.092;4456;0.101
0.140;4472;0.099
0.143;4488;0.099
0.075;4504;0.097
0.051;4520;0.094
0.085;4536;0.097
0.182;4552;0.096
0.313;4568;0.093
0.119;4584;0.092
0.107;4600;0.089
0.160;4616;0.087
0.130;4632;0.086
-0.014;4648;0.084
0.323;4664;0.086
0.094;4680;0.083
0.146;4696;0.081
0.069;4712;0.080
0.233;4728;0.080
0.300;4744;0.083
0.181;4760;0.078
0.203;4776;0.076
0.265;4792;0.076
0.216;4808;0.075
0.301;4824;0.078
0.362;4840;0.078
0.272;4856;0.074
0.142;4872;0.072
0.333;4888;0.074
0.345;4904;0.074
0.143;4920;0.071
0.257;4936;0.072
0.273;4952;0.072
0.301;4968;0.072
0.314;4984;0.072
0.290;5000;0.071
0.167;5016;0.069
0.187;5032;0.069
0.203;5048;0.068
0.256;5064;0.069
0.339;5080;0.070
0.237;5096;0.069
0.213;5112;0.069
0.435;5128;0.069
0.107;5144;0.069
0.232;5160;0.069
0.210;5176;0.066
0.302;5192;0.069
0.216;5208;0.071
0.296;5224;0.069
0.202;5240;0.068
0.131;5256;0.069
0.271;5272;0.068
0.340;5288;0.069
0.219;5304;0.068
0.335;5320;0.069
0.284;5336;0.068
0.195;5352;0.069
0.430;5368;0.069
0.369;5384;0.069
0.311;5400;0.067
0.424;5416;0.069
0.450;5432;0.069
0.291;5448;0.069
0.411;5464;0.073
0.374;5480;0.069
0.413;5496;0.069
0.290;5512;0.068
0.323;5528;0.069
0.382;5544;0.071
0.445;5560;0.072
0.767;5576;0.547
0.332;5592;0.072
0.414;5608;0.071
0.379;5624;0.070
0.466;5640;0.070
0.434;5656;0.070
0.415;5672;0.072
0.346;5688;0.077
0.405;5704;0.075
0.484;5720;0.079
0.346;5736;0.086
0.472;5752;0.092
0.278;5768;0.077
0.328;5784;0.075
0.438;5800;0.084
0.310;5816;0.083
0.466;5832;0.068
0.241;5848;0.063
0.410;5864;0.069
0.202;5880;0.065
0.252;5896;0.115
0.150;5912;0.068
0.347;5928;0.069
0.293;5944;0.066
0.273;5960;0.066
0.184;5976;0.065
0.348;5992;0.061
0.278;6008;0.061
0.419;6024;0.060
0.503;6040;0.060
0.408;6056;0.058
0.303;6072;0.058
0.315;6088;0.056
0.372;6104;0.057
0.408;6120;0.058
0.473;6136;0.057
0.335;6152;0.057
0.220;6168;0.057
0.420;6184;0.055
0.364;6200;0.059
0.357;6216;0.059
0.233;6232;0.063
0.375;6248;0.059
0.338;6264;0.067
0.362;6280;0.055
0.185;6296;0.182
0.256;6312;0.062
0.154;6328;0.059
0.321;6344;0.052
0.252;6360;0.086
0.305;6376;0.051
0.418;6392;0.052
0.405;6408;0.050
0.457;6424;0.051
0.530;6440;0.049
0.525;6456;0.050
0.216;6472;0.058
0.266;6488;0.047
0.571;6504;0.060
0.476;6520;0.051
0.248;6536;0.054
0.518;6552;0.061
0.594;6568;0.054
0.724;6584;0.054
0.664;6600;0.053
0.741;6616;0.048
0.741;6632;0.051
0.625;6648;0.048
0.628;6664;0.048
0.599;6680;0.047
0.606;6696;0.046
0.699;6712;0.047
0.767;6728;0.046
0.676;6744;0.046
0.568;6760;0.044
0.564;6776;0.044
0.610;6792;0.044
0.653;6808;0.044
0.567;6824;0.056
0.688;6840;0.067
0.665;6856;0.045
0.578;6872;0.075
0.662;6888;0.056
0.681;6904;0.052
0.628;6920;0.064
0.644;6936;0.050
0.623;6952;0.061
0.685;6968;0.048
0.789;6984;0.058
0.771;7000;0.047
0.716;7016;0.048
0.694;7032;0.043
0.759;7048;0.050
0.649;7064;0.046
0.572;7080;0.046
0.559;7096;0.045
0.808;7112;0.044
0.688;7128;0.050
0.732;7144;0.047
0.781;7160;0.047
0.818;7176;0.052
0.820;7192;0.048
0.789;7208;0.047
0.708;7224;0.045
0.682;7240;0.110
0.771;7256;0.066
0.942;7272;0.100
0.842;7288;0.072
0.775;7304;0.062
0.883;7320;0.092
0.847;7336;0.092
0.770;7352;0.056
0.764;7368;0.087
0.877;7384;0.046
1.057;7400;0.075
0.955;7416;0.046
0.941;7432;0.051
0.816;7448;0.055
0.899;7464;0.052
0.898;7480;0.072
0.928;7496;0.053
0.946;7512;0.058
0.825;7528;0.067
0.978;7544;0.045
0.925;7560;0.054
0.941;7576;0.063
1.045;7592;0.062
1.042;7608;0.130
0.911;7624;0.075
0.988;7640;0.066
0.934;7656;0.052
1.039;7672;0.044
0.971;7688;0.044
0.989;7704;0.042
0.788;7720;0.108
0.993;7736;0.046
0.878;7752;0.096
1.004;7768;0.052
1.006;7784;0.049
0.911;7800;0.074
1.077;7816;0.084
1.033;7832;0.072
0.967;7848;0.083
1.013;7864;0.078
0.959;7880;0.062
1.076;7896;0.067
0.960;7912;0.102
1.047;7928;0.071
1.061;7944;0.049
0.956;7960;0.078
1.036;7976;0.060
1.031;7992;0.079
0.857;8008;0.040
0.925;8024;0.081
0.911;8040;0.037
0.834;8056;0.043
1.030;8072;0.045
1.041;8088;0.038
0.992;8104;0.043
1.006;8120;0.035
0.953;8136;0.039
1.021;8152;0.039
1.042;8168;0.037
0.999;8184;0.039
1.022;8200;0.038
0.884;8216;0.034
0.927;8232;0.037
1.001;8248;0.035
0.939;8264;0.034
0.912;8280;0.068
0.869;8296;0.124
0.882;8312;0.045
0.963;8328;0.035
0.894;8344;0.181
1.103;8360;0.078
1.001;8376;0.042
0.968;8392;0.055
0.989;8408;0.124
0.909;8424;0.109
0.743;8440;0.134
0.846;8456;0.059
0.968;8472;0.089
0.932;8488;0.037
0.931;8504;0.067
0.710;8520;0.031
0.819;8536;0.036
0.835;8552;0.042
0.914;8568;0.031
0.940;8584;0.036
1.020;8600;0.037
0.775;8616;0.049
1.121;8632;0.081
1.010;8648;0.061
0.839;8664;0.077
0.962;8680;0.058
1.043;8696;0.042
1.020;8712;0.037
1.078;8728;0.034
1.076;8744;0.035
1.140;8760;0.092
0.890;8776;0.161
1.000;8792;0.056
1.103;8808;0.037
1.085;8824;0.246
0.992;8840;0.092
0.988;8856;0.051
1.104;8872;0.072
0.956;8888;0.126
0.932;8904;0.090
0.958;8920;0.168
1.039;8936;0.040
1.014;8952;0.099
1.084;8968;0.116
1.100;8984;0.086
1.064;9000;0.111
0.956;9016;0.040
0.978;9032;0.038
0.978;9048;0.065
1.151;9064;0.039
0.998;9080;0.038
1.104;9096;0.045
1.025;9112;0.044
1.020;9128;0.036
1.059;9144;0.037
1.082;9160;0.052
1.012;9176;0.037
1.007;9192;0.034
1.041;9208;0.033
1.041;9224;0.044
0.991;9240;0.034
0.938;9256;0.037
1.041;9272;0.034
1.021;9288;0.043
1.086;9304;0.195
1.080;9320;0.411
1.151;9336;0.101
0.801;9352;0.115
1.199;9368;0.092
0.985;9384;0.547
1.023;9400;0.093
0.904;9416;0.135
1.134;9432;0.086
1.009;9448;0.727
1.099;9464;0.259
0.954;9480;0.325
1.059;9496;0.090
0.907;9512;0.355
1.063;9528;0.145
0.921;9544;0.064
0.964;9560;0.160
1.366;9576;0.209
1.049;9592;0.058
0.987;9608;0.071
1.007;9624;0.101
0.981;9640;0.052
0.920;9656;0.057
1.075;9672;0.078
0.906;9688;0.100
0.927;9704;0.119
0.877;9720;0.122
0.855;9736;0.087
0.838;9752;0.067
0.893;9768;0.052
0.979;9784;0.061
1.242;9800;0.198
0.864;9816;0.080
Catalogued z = 0.647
